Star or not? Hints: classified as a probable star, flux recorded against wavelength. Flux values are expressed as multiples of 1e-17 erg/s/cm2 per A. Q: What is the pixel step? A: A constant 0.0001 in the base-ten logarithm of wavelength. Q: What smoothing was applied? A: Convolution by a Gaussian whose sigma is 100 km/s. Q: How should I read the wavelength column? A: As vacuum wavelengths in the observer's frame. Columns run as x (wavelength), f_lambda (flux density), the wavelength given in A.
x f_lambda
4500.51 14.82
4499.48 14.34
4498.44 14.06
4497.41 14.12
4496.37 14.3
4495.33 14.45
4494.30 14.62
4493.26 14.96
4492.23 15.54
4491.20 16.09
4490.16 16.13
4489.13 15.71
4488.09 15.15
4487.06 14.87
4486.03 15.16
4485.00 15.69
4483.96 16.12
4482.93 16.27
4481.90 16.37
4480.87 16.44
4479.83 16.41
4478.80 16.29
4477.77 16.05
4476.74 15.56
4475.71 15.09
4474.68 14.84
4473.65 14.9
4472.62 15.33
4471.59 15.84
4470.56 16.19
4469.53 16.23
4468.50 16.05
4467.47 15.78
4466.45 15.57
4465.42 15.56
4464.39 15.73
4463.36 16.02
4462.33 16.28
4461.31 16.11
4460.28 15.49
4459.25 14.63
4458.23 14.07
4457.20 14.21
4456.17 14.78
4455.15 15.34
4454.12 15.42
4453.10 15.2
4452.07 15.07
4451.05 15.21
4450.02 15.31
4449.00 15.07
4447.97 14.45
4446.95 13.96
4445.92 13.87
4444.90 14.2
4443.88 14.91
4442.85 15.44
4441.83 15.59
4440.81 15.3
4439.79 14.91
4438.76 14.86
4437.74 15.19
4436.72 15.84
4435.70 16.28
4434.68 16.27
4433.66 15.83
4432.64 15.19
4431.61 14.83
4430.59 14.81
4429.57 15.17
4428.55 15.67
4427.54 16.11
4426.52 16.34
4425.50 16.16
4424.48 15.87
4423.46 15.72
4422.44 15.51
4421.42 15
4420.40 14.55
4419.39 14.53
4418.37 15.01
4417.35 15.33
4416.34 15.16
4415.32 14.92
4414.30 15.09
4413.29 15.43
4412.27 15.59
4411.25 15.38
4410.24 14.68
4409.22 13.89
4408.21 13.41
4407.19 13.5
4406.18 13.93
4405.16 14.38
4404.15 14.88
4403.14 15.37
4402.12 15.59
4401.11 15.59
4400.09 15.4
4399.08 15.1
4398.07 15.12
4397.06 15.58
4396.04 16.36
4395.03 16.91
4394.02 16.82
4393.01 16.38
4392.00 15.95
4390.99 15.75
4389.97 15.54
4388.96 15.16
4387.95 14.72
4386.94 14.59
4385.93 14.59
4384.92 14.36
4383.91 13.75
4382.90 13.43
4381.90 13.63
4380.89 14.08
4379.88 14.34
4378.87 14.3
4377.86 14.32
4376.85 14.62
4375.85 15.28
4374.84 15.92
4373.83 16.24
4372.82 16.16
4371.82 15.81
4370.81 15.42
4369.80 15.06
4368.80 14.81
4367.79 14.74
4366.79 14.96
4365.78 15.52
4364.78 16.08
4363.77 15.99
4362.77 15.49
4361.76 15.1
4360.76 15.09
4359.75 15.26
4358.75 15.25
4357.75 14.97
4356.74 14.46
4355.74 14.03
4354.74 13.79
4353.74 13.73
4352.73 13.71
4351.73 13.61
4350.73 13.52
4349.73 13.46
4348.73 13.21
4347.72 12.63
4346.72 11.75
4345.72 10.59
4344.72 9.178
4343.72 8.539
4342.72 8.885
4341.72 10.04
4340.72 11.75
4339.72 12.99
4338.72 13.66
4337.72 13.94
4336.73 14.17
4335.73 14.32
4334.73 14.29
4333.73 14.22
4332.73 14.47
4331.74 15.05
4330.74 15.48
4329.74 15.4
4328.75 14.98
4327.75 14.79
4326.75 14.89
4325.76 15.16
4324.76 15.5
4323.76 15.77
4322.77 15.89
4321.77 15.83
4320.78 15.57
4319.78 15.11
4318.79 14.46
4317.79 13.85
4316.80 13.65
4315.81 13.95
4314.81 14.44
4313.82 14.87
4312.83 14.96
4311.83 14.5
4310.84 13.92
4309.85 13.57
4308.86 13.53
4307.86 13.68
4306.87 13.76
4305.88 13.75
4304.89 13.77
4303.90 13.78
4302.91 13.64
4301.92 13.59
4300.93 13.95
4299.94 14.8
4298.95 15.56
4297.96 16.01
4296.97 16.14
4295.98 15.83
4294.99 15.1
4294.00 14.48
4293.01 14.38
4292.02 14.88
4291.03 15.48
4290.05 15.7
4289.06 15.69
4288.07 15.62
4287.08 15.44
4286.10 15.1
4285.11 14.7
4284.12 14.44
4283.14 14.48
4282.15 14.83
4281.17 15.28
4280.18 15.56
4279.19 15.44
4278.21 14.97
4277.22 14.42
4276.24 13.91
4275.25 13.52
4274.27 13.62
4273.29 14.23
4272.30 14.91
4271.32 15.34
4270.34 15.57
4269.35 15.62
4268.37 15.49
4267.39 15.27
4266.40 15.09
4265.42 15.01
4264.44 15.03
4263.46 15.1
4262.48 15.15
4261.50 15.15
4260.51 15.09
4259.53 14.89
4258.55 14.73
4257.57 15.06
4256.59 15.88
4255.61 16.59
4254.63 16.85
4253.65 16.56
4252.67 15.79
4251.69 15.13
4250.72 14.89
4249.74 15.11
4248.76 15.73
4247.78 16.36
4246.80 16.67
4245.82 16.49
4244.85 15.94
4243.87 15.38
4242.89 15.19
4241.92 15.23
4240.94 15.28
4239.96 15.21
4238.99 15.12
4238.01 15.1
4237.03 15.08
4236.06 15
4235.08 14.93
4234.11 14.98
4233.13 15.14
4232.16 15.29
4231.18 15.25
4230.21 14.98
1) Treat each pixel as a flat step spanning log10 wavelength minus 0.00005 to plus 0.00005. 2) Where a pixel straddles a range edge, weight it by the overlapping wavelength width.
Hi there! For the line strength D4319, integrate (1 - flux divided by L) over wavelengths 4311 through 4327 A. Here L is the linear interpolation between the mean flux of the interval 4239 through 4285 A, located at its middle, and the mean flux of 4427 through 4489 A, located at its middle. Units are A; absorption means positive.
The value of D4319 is 0.43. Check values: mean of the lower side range 15.2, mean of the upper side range 15.4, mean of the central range 14.9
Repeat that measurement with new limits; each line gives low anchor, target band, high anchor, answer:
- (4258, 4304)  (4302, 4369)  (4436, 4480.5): 4.6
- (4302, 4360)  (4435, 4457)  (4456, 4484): 0.4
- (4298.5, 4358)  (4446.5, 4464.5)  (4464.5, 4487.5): 0.4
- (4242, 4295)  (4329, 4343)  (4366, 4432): 1.5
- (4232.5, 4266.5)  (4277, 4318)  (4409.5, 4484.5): 2.0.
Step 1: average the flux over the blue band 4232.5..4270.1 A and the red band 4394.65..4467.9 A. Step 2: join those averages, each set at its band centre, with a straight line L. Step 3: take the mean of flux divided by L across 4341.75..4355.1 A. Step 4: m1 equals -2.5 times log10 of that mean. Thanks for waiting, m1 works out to 0.27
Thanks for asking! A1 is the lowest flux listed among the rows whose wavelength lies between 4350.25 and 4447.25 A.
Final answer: 13.41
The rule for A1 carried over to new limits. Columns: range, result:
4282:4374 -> 8.539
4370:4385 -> 13.43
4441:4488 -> 13.87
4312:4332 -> 13.65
